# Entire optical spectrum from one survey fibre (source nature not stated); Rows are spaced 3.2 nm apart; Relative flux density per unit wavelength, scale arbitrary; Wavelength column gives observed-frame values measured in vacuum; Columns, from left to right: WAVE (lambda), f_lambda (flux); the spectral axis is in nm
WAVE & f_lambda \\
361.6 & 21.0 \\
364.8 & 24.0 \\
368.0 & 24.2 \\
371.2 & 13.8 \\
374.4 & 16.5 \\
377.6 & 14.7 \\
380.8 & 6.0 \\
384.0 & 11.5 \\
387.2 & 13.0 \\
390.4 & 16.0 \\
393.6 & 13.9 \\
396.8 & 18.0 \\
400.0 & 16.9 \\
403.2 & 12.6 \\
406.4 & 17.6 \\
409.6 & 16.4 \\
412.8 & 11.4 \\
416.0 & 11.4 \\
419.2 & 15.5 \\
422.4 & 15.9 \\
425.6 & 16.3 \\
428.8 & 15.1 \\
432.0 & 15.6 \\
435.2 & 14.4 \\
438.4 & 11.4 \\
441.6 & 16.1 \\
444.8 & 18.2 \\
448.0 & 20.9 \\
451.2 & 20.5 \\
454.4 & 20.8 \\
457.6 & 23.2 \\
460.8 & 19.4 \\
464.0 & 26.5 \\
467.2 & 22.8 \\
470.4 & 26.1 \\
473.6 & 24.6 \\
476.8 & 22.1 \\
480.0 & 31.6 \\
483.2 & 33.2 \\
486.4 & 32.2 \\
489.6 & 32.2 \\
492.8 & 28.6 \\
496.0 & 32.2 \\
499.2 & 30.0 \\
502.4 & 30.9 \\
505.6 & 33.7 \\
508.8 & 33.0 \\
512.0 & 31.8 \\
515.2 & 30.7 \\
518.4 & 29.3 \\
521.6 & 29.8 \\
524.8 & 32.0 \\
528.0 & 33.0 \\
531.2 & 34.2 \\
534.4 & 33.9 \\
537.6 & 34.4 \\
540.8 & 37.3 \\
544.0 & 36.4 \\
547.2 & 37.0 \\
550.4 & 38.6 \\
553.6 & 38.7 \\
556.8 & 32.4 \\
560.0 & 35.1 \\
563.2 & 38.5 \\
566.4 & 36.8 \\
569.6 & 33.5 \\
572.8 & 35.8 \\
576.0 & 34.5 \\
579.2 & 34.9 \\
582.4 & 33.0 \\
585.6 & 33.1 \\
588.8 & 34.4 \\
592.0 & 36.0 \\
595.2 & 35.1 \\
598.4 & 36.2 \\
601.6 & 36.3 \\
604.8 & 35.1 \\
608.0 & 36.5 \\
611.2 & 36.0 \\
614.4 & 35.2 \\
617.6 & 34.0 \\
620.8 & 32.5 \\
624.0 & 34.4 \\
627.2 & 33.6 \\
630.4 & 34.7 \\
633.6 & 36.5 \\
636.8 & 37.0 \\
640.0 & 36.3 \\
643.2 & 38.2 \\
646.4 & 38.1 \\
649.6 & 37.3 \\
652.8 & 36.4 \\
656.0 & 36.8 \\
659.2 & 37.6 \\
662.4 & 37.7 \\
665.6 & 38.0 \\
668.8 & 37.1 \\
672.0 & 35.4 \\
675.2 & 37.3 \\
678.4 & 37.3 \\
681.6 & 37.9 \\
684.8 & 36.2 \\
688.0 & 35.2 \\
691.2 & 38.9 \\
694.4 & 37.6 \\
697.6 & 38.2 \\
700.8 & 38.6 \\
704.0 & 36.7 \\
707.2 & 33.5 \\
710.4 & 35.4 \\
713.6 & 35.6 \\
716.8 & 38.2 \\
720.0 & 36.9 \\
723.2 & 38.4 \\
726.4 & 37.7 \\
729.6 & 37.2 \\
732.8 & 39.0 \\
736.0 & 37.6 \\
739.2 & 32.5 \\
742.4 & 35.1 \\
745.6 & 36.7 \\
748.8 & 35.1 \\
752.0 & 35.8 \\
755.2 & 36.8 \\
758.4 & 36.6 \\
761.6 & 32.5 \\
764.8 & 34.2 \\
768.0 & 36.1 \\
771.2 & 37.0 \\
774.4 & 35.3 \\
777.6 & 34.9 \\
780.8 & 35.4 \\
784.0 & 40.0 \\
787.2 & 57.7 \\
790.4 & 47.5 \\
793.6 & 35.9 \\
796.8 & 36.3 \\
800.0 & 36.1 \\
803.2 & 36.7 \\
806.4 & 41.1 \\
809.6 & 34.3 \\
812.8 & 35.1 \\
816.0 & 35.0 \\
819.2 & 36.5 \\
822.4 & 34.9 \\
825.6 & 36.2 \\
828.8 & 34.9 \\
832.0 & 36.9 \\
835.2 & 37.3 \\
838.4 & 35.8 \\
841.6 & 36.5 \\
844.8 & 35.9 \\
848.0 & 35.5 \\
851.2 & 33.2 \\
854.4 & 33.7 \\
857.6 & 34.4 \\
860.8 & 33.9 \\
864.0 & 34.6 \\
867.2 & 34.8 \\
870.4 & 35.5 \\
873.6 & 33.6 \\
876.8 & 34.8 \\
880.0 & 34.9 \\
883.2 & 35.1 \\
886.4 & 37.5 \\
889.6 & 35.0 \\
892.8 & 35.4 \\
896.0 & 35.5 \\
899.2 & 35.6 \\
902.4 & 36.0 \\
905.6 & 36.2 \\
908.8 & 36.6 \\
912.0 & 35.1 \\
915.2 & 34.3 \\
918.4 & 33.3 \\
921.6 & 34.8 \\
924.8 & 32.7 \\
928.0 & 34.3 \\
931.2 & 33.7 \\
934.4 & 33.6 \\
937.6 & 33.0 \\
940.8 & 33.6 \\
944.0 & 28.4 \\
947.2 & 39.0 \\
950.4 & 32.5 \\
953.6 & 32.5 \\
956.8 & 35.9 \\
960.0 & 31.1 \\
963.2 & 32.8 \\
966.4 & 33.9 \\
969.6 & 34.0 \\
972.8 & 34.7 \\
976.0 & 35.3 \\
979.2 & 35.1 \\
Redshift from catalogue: 0.20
